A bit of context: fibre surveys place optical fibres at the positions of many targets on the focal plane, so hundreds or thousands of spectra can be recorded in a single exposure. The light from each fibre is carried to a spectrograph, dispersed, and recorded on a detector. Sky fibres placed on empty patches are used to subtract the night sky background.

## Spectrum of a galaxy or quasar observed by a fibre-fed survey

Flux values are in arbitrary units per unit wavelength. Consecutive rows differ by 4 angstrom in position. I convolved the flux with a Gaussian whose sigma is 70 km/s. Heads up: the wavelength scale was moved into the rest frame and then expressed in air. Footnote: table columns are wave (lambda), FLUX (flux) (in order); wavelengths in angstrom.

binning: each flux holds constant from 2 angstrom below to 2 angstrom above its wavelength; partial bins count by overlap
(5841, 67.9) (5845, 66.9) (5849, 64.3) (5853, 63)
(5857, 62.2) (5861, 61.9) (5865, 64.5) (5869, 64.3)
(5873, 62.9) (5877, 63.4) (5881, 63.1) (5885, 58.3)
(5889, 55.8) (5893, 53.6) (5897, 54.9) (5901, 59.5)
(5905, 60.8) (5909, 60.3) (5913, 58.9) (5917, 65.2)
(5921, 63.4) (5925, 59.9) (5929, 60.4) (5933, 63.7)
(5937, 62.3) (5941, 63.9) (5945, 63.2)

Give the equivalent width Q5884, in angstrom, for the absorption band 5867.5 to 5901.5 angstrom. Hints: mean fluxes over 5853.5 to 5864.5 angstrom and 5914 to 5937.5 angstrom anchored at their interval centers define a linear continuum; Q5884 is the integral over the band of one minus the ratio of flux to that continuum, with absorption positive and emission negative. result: 1.6 angstrom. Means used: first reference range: 62.5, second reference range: 62.3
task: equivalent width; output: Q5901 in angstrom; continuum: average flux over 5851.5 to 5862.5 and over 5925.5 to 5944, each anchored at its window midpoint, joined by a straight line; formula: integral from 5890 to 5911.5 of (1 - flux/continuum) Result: 1.6 angstrom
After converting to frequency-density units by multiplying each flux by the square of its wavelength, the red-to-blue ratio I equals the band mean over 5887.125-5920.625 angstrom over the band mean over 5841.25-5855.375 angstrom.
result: 0.9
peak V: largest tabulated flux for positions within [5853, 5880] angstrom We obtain 64.5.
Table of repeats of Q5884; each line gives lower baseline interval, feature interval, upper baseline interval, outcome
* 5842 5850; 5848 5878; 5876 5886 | 0.31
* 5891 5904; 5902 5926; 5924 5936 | -0.98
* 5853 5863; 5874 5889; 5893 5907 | -0.30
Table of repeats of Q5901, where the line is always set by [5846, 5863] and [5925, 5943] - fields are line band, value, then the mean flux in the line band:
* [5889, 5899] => 1.30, 54.6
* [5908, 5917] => 0.25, 60.8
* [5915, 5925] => -0.16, 63.4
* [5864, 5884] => -0.14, 63.3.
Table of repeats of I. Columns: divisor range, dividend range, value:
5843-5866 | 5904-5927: 0.98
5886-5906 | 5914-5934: 1.11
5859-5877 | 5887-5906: 0.90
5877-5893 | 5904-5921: 1.05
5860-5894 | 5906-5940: 1.03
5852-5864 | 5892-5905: 0.92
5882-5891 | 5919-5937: 1.09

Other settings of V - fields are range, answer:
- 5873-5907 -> 63.4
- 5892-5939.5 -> 65.2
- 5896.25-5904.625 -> 59.5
